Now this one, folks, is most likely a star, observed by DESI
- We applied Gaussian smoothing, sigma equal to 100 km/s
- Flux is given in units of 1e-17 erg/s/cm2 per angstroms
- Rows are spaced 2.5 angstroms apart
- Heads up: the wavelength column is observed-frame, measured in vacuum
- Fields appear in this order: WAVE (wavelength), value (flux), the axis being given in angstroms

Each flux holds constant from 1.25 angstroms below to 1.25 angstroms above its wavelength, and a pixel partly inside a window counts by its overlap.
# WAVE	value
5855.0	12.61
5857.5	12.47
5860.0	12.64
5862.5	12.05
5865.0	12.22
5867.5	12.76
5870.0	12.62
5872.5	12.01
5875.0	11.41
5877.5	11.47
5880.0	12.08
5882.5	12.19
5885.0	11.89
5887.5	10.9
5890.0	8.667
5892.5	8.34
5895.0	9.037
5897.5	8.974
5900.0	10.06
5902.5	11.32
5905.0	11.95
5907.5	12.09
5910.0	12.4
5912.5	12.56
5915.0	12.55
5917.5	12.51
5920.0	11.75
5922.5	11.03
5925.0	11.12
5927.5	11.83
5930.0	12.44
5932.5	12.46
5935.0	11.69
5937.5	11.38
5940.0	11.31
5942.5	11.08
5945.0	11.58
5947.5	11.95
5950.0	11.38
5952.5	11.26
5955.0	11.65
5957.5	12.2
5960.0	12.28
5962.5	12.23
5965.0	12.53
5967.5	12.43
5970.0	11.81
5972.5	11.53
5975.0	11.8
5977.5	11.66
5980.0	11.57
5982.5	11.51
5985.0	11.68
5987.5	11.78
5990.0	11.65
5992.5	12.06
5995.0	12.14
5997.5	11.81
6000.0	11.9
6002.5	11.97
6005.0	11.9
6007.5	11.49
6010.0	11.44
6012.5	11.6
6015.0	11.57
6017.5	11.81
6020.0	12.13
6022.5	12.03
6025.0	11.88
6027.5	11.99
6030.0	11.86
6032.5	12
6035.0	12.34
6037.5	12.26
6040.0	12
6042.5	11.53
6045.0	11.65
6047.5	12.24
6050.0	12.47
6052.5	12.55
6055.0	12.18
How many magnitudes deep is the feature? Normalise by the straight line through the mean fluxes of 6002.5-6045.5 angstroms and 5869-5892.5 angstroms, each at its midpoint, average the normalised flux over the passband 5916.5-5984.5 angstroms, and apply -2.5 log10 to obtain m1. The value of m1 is -0.02 mag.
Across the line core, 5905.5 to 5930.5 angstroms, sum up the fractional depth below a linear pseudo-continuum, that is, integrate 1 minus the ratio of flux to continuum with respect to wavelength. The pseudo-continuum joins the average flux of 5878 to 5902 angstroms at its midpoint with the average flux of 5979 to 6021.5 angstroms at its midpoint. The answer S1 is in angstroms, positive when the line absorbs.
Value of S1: -3.1 angstroms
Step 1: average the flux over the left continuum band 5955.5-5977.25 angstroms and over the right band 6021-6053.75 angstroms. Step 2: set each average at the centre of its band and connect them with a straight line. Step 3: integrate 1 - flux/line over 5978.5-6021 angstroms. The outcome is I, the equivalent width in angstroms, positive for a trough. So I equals 1.1 angstroms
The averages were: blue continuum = 12.1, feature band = 11.8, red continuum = 12.1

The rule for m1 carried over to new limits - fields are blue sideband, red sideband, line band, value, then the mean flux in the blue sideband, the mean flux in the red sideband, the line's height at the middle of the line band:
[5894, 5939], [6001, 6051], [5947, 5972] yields -0.03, 11.5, 11.9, 11.7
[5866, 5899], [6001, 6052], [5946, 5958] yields -0.02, 11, 11.9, 11.4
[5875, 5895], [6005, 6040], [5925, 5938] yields -0.08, 10.7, 11.9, 11.1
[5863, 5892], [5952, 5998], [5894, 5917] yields 0.04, 11.6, 11.9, 11.7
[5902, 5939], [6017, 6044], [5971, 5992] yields 0.03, 11.9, 12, 12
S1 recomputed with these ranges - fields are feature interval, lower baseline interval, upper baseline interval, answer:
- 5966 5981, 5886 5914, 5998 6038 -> -0.6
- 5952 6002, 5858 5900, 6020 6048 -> -0.8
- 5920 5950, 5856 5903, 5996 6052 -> -0.3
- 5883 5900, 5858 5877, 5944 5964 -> 3.3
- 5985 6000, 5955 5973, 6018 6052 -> 0.3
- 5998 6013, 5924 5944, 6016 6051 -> 0.2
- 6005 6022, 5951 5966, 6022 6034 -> 0.4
